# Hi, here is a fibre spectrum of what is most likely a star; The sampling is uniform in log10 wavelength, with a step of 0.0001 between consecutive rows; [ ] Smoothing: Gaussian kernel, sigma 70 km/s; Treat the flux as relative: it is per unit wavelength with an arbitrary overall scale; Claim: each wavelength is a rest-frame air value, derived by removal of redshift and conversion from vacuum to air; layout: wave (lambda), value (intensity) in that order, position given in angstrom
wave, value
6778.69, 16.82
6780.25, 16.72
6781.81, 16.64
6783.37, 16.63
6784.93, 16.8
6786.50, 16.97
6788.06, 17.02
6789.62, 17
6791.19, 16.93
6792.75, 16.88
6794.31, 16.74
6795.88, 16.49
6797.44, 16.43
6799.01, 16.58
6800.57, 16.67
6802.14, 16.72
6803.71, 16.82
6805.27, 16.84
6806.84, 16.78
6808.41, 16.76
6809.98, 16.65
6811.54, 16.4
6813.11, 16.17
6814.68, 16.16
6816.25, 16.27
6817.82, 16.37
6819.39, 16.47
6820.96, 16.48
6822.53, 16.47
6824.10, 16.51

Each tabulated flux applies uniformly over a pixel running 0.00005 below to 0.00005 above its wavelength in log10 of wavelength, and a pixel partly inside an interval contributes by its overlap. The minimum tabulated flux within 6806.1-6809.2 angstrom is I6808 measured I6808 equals 16.76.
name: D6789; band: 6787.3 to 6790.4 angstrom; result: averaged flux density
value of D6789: 17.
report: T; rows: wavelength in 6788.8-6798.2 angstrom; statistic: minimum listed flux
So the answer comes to 16.43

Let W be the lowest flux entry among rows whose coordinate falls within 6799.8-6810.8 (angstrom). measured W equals 16.65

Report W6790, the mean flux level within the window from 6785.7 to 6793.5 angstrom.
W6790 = 17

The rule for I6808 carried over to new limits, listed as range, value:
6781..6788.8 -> 16.63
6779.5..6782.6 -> 16.64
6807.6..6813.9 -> 16.17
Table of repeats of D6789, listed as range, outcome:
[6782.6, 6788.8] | 16.8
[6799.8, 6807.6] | 16.8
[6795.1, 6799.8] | 16.5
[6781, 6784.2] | 16.7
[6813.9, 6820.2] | 16.3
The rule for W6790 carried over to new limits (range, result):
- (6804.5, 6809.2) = 16.8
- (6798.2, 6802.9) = 16.6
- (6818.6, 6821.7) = 16.5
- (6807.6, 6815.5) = 16.4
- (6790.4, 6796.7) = 16.8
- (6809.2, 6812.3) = 16.6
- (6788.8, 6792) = 17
